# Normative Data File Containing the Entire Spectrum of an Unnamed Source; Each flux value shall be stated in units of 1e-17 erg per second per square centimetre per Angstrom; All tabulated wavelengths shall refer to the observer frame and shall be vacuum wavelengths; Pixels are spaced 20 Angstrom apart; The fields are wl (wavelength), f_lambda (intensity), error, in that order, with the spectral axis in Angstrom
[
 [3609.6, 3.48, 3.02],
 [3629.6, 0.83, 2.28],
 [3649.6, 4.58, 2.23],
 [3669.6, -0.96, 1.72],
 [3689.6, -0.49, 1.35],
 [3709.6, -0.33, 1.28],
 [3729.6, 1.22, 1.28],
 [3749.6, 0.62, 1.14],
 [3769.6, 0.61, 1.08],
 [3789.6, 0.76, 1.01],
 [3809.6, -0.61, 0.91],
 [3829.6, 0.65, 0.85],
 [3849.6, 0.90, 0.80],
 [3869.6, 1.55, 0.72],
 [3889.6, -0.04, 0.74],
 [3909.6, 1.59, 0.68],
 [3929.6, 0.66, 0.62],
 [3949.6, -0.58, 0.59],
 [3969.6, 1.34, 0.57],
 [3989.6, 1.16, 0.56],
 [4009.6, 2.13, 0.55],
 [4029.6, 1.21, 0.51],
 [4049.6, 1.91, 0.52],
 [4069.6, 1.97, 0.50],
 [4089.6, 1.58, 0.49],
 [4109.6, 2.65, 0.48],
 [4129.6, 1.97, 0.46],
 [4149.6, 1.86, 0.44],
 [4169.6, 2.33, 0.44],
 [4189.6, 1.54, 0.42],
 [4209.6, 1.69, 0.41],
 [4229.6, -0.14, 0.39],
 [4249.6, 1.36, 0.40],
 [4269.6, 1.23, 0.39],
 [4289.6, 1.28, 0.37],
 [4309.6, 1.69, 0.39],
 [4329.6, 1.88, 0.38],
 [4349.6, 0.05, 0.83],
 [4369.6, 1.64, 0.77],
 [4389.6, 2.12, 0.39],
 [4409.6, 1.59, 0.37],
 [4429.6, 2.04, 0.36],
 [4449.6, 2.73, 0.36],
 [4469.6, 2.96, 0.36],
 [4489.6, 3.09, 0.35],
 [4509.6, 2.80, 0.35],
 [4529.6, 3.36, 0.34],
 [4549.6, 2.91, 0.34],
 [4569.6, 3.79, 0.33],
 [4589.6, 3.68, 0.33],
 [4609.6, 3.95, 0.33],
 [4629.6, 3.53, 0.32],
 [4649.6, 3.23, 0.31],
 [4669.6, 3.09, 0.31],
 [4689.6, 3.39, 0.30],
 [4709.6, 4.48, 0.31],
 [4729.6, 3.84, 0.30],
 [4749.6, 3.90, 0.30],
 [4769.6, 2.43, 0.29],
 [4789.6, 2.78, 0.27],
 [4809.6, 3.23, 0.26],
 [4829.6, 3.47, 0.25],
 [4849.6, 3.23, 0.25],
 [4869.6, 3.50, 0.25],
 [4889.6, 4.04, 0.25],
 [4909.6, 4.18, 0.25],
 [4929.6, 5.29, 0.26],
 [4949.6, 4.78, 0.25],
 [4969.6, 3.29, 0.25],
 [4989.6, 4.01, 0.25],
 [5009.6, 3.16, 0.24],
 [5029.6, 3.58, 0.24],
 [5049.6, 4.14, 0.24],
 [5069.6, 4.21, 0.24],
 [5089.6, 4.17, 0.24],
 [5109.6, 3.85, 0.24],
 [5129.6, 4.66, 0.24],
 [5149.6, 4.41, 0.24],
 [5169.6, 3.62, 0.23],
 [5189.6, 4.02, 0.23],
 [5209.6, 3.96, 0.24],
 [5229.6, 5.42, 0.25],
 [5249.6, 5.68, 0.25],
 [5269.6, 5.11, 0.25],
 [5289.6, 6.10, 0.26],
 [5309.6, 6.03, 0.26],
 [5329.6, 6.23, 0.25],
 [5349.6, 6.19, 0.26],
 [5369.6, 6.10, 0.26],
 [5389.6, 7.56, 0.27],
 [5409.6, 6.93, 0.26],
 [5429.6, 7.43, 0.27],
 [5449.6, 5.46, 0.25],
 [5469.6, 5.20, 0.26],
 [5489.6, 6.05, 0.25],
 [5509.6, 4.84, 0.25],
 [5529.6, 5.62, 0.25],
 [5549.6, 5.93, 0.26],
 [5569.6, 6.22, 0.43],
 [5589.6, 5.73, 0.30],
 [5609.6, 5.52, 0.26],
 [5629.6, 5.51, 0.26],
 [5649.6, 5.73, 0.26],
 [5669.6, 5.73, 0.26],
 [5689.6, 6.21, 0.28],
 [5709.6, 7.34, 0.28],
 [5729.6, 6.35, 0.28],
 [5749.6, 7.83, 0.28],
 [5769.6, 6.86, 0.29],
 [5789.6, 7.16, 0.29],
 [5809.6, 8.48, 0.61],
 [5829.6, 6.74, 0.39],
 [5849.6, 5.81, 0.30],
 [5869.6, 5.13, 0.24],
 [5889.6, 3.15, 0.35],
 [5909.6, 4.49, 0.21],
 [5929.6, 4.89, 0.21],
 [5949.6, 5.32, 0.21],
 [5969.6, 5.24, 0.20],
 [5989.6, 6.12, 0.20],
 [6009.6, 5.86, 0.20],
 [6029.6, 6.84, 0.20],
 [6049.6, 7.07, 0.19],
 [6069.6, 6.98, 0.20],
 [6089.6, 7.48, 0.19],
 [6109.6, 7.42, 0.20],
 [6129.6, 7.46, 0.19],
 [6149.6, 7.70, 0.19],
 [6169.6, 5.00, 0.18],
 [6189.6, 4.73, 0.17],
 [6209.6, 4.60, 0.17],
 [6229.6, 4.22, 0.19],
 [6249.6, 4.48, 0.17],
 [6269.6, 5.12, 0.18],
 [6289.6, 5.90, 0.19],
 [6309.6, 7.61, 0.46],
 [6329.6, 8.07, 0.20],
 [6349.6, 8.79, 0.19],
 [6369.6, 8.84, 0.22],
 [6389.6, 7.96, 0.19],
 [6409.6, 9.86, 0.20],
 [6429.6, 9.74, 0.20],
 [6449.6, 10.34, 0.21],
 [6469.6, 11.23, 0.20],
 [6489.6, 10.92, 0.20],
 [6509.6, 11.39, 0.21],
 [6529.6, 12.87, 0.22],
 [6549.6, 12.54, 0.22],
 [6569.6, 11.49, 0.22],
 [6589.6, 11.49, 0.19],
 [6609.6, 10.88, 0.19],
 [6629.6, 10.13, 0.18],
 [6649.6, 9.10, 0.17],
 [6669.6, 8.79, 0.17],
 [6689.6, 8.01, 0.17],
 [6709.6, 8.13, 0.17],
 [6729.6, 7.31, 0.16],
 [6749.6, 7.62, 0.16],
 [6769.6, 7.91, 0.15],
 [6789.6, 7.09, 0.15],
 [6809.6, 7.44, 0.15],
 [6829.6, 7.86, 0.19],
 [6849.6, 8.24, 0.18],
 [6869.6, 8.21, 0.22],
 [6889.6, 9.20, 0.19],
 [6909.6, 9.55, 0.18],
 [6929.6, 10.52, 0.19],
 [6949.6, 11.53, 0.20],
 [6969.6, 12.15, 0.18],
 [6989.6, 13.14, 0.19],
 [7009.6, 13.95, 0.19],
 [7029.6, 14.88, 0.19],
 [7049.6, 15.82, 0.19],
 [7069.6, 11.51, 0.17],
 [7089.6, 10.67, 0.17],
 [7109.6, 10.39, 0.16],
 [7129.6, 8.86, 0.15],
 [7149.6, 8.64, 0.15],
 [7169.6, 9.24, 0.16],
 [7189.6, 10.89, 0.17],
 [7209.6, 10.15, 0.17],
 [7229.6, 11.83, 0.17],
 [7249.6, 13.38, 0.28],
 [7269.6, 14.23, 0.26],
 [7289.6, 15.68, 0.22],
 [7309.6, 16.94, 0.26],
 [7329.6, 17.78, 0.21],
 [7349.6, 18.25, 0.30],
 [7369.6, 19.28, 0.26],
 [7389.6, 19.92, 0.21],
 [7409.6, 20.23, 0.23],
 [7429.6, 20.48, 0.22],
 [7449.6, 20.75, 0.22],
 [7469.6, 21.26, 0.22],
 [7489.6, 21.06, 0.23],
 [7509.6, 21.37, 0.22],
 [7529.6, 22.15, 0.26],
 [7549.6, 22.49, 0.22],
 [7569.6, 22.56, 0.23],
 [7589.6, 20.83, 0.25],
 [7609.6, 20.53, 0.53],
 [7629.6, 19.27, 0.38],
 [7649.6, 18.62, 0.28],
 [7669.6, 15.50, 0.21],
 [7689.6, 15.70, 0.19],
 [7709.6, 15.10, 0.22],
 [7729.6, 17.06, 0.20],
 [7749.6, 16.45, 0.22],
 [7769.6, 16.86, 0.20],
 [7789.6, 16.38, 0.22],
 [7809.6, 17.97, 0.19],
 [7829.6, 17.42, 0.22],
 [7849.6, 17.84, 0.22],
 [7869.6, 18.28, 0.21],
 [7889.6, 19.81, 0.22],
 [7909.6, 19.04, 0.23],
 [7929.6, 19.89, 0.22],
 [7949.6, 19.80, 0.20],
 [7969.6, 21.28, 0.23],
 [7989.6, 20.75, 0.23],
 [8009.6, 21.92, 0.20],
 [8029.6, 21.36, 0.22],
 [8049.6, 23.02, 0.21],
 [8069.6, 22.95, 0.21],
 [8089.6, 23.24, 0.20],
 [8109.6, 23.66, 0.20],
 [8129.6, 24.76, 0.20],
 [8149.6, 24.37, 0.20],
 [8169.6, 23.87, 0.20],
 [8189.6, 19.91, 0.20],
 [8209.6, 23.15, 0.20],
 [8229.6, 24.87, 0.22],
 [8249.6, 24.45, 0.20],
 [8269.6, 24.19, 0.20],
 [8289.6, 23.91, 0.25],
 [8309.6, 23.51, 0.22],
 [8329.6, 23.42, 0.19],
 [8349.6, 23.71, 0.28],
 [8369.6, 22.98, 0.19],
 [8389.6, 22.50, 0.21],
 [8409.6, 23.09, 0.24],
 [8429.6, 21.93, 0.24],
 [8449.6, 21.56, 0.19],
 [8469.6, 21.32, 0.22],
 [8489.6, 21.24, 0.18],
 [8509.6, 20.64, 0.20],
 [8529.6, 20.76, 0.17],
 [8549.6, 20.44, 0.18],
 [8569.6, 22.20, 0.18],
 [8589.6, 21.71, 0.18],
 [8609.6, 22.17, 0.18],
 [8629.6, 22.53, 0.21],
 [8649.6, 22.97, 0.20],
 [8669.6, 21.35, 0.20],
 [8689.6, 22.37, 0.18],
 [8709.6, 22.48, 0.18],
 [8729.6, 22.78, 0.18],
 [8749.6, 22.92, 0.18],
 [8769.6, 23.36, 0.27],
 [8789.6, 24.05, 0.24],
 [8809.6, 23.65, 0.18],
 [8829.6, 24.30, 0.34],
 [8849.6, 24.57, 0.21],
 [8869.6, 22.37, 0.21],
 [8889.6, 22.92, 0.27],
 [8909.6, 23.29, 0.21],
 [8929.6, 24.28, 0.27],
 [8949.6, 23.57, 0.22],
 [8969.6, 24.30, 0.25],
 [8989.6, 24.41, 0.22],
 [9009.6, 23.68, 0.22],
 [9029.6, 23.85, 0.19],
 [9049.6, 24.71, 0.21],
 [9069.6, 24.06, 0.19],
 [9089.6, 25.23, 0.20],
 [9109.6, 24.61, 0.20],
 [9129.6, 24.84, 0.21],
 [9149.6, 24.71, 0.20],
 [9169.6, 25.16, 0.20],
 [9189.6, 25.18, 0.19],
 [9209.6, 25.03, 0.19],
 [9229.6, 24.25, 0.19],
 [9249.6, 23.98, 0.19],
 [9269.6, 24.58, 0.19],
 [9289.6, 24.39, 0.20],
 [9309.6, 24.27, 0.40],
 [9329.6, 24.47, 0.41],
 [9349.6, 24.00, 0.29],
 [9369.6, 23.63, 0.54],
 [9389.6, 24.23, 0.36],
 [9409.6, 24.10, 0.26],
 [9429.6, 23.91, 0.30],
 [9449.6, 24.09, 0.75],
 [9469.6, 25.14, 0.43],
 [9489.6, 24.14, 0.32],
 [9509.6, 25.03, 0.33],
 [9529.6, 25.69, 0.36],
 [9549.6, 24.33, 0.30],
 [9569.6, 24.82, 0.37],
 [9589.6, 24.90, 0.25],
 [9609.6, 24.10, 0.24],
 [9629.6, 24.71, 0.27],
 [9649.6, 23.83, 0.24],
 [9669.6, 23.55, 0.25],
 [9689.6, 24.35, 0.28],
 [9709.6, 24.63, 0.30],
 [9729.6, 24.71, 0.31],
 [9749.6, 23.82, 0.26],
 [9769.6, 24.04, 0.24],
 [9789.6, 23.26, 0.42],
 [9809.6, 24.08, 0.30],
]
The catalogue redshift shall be 0.00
